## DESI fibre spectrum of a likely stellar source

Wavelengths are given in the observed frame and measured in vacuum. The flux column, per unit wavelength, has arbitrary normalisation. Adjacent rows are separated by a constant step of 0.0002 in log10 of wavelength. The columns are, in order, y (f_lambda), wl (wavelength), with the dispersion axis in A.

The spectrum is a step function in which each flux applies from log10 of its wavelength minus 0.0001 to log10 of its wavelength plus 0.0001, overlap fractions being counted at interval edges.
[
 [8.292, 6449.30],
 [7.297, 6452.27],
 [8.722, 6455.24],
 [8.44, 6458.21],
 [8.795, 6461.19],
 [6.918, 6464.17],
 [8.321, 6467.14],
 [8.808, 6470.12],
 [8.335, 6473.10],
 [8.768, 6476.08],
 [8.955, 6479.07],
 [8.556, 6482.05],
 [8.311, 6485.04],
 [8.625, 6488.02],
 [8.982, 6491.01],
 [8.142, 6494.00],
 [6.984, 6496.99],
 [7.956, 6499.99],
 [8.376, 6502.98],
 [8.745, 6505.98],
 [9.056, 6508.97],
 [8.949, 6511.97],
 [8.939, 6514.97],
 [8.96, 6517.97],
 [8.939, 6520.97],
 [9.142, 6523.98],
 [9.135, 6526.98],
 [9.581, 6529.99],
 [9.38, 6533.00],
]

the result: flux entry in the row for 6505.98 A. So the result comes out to 8.745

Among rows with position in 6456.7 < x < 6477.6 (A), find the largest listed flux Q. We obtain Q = 8.808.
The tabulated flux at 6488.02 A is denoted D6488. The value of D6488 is 8.625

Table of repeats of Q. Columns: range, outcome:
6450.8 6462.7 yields 8.795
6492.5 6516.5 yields 9.056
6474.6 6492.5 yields 8.982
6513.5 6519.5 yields 8.96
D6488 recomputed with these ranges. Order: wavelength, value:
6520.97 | 8.939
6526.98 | 9.135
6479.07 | 8.955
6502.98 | 8.376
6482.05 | 8.556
